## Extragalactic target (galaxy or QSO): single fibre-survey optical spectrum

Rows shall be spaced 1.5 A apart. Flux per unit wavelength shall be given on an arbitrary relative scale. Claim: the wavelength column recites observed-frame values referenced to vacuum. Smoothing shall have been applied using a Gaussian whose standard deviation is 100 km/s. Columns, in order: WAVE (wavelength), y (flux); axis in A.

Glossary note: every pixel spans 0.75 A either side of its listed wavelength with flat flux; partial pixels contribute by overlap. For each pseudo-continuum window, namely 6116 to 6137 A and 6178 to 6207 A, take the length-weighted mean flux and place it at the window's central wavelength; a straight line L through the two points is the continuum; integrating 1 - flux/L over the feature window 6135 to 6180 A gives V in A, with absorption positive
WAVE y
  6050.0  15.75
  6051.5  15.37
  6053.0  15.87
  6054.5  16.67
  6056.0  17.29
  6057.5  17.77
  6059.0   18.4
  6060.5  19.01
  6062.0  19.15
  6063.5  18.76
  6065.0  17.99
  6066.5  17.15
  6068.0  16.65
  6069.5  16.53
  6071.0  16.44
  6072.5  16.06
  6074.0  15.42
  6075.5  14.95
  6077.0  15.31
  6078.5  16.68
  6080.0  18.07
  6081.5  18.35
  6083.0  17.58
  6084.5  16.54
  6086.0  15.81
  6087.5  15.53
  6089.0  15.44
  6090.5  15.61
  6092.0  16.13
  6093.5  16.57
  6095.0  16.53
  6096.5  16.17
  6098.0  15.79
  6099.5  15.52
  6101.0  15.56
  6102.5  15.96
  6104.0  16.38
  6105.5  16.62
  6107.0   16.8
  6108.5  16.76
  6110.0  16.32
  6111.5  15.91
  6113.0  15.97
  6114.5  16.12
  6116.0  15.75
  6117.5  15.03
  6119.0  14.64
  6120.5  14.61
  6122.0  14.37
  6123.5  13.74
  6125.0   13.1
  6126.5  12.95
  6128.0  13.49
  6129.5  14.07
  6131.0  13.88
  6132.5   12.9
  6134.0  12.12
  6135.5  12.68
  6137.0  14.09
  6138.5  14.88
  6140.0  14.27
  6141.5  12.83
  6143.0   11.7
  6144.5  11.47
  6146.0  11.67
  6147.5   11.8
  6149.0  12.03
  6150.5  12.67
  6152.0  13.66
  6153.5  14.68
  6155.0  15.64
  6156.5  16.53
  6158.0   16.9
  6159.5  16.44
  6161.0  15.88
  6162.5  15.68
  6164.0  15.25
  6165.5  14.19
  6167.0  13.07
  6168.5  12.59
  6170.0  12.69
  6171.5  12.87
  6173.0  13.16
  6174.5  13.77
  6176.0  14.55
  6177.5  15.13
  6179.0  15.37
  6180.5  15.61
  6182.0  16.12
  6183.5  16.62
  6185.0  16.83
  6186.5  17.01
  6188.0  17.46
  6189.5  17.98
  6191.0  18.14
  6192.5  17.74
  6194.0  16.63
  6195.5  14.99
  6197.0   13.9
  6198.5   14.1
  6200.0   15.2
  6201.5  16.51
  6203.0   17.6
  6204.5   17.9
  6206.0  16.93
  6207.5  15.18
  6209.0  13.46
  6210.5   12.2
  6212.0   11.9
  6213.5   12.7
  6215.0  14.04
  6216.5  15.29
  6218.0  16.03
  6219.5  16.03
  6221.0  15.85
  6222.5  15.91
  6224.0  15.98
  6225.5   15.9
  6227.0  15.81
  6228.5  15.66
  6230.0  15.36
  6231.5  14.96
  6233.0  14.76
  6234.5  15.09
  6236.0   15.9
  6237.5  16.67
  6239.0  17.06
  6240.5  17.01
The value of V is 3.16 A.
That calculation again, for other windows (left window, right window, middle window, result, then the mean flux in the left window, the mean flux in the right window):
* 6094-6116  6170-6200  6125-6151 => 4.9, 16.2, 15.6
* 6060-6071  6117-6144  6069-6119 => -0.8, 17.8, 13.6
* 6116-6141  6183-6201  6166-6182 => 1.7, 13.8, 16.4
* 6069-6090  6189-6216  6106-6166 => 5.8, 16.3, 15.4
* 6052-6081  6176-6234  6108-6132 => 2.6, 17.1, 15.6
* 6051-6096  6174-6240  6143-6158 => 2.5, 16.8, 15.6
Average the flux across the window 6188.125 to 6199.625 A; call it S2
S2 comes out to 16.2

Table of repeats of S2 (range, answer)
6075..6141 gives 15.3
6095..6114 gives 16.2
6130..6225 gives 14.7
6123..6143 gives 13.4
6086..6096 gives 16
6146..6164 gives 14.6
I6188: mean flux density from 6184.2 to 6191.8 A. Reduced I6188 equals 17.5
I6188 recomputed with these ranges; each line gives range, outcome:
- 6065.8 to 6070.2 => 16.8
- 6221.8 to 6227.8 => 15.9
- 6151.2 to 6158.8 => 15.5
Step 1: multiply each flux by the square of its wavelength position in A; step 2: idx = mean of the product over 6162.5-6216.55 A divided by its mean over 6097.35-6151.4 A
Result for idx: 1.08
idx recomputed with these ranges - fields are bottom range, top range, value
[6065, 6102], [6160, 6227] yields 0.97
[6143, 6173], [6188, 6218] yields 1.13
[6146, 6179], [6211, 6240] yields 1.10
